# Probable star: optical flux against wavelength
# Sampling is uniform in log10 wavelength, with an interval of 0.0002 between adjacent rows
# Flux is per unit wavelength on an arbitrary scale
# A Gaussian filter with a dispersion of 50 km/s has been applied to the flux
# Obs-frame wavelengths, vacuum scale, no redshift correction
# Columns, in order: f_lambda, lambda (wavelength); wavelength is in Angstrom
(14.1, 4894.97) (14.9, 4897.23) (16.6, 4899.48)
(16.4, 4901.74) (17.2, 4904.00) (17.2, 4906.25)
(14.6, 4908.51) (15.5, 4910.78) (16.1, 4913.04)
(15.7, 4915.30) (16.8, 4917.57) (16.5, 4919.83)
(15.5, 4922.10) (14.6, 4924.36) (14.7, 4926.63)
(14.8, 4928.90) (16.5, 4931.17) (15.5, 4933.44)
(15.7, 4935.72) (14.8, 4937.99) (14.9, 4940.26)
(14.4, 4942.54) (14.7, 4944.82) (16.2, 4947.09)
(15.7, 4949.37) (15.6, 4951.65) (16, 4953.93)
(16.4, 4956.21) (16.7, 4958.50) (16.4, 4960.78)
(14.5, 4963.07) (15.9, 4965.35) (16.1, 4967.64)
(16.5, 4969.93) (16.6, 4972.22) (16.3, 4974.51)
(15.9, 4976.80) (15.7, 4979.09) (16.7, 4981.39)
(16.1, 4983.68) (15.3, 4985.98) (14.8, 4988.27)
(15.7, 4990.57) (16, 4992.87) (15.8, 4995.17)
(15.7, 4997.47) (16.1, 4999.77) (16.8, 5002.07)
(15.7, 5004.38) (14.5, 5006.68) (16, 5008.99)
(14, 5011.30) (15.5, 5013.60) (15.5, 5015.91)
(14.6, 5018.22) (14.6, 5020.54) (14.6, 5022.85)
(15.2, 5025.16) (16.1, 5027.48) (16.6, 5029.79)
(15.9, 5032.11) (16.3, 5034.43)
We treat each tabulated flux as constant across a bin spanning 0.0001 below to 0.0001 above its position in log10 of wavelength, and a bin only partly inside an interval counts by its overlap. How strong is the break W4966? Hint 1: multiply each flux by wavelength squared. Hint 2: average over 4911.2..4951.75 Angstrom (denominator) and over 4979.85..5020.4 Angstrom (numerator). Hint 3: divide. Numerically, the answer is 1.03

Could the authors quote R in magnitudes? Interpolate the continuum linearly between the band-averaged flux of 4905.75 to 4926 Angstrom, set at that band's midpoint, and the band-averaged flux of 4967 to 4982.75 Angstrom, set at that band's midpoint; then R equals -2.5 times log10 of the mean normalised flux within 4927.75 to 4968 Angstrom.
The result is 0.03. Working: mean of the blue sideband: 15.8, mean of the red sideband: 16.3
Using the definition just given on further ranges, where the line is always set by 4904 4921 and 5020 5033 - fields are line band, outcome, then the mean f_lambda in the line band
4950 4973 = -0.01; 16.1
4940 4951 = 0.05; 15.2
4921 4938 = 0.05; 15.3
